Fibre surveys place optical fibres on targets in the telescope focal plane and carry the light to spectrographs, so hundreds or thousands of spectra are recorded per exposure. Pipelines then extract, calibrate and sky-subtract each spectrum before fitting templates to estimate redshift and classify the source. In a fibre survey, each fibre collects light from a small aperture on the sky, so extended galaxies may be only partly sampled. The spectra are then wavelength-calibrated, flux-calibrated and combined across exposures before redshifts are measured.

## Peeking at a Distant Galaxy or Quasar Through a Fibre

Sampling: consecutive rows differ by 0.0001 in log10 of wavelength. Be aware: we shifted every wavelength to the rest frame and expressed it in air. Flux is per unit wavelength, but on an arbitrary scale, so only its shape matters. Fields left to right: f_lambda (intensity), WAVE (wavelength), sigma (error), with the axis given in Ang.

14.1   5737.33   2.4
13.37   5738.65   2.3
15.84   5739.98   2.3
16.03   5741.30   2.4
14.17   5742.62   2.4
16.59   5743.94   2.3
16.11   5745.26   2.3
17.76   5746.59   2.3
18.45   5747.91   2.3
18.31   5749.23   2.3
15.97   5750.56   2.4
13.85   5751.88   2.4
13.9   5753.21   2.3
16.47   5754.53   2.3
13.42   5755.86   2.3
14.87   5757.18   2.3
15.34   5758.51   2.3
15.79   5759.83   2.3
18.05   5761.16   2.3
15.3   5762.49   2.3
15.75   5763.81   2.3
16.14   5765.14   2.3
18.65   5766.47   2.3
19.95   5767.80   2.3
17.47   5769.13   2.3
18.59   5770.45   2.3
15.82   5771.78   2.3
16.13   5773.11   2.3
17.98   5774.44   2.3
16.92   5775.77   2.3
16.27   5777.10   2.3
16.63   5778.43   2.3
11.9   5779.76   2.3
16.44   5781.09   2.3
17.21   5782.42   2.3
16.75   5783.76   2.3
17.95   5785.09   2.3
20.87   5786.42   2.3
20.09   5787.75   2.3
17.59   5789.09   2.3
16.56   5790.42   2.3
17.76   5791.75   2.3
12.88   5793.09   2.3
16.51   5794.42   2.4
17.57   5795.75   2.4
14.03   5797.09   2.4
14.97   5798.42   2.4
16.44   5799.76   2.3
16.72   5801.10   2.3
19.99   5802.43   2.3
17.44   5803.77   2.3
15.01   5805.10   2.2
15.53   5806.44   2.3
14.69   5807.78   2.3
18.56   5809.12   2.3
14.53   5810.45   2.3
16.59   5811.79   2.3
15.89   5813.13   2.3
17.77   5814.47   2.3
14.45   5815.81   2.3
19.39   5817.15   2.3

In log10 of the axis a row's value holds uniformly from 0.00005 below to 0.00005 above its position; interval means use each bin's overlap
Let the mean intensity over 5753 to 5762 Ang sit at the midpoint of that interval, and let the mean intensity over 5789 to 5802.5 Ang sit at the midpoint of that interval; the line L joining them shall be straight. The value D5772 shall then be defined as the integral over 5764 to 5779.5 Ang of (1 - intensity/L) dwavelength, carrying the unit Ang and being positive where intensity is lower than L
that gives -1.3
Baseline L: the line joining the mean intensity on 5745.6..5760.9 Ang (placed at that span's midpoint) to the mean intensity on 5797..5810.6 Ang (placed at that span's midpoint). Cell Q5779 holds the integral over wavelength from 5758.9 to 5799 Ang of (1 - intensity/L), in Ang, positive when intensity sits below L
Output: -1.7 Ang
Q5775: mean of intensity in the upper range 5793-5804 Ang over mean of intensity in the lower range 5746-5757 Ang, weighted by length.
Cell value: 1.03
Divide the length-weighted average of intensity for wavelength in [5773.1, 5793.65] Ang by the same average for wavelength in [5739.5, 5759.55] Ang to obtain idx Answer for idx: 1.07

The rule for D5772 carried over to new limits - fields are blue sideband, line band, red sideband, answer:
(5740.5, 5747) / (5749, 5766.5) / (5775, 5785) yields 0.45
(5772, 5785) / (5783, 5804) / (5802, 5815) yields -0.91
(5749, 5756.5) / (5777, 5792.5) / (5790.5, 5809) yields -1.28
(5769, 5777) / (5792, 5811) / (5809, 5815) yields 0.60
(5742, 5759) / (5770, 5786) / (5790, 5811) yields -0.57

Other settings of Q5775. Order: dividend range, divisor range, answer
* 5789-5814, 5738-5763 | 1.03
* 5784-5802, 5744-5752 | 1.00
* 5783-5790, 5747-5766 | 1.17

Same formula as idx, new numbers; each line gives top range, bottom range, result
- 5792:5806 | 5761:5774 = 0.94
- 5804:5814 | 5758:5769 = 0.94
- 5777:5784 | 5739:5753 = 0.98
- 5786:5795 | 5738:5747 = 1.11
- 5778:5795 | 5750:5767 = 1.08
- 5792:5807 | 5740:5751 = 0.97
